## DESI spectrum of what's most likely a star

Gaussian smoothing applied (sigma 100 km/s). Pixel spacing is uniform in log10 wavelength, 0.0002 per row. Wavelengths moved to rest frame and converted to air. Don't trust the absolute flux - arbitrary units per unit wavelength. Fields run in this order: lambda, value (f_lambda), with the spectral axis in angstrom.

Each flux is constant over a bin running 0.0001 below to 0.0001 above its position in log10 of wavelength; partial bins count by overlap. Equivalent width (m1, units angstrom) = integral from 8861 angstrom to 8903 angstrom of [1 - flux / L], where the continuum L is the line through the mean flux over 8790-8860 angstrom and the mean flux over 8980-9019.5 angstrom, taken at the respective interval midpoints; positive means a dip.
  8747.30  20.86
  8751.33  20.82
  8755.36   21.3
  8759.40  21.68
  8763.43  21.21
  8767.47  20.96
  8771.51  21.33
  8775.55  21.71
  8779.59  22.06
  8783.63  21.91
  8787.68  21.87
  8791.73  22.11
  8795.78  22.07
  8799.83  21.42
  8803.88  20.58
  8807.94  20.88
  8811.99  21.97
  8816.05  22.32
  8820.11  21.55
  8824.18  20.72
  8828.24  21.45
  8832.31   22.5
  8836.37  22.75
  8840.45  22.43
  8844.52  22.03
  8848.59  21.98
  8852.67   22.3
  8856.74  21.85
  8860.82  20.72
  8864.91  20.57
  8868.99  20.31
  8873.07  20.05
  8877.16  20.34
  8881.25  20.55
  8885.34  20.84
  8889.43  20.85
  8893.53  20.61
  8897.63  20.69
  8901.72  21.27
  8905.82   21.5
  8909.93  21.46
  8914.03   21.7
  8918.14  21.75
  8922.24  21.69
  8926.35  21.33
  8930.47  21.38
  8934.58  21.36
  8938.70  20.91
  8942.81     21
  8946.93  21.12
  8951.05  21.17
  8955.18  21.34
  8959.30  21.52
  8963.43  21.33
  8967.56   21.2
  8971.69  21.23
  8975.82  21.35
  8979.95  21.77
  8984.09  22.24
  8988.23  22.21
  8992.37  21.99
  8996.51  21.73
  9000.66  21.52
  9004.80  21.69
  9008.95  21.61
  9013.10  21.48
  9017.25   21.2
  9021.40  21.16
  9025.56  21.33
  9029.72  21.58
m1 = 2.27 angstrom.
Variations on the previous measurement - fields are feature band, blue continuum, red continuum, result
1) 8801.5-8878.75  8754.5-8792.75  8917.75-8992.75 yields 0.4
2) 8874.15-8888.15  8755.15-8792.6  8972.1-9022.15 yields 0.7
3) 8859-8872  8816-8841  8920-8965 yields 0.7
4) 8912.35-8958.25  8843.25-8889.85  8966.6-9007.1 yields 0.2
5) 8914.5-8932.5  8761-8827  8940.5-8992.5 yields 0.0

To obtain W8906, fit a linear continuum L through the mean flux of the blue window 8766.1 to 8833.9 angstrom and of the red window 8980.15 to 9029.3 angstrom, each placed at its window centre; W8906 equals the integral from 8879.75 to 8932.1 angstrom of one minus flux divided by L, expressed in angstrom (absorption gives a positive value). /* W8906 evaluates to 1.0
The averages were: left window 21.6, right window 21.6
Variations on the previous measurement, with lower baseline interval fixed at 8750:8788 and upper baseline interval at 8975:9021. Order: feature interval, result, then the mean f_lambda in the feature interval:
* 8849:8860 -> -0.18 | 21.9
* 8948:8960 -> 0.20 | 21.3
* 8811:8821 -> -0.22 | 22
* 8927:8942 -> 0.30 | 21.2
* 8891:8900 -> 0.38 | 20.7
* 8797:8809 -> 0.26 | 21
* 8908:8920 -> -0.01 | 21.6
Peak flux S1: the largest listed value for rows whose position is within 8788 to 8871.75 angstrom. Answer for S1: 22.75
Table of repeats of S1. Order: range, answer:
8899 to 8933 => 21.75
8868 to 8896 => 20.85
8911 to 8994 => 22.24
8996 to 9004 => 21.73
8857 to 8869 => 20.72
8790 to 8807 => 22.11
